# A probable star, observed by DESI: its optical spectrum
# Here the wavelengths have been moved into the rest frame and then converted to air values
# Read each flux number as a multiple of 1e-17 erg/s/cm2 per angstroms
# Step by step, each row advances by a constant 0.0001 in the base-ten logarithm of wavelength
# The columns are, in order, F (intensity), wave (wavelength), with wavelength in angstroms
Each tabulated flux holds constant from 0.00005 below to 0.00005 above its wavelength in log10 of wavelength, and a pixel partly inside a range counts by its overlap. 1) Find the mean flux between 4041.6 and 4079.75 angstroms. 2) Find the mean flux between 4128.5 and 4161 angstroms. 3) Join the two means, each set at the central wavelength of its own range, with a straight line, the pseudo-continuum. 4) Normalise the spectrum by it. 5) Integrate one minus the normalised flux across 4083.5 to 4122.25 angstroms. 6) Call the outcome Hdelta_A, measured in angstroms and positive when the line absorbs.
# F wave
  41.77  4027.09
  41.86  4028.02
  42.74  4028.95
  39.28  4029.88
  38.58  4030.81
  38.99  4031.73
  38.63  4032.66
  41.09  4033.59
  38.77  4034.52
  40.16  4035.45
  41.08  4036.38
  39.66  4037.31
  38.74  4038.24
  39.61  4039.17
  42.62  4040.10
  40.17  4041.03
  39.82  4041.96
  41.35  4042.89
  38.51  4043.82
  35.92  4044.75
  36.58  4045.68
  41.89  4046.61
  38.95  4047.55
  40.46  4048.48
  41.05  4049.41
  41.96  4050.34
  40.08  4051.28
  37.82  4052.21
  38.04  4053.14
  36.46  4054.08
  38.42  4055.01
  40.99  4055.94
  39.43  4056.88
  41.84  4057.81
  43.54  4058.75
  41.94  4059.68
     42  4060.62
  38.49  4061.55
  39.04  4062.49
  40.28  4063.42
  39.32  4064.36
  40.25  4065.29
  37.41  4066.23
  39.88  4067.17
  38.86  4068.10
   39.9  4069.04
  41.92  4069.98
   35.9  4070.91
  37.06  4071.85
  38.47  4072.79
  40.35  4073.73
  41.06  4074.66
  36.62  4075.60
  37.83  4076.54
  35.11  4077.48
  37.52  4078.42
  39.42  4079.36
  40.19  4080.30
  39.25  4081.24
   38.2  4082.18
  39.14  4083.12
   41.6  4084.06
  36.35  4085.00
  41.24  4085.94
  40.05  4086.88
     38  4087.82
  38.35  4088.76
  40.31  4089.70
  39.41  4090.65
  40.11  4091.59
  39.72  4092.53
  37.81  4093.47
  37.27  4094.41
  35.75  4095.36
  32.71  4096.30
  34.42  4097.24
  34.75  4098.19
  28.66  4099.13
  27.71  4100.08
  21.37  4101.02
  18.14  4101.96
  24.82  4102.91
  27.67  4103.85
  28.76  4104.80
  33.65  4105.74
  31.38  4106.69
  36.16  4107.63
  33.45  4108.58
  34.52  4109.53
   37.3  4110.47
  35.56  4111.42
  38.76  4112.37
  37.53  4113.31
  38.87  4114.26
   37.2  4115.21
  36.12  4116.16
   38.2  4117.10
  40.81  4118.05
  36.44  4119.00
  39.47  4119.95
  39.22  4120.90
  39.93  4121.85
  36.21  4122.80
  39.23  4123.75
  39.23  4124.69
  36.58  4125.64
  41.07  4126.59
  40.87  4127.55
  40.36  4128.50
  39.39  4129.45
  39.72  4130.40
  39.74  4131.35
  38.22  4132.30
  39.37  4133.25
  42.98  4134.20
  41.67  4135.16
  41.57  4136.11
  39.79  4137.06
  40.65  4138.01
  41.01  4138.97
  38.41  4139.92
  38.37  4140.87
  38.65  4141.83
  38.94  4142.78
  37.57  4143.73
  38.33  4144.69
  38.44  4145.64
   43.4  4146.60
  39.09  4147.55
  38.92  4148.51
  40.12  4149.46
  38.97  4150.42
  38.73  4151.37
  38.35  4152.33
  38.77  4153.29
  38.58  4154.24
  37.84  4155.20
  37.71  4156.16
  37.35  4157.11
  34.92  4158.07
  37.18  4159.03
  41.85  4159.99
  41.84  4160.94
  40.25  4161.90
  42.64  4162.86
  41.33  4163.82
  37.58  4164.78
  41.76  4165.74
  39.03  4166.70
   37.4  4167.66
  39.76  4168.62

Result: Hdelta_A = 3.89 angstroms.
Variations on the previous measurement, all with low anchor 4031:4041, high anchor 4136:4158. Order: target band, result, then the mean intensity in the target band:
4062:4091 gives 0.4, 39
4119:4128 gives 0.1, 38.9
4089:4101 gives 1.3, 35.2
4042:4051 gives 0.0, 39.6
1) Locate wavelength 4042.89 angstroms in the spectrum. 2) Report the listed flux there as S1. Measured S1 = 41.35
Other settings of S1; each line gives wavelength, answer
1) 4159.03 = 37.18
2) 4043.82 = 38.51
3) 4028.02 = 41.86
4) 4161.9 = 40.25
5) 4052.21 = 37.82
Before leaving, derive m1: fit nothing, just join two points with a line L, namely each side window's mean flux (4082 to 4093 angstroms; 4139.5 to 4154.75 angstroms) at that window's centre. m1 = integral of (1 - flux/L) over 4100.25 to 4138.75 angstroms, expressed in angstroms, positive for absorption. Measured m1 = 2.6 angstroms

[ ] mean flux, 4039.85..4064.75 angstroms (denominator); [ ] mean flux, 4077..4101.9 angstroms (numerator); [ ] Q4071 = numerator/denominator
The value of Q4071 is 0.91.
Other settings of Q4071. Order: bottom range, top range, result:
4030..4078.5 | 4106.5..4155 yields 0.98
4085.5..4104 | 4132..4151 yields 1.17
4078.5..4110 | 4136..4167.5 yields 1.13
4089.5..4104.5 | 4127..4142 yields 1.24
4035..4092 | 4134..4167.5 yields 1.00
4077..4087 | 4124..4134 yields 1.02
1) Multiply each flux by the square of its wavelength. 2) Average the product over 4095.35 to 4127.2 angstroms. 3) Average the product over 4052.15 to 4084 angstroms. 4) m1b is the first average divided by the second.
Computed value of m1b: 0.90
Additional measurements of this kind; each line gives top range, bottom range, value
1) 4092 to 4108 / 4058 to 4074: 0.80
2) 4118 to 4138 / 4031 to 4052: 1.04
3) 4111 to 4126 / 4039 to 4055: 1.00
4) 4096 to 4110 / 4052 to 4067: 0.77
